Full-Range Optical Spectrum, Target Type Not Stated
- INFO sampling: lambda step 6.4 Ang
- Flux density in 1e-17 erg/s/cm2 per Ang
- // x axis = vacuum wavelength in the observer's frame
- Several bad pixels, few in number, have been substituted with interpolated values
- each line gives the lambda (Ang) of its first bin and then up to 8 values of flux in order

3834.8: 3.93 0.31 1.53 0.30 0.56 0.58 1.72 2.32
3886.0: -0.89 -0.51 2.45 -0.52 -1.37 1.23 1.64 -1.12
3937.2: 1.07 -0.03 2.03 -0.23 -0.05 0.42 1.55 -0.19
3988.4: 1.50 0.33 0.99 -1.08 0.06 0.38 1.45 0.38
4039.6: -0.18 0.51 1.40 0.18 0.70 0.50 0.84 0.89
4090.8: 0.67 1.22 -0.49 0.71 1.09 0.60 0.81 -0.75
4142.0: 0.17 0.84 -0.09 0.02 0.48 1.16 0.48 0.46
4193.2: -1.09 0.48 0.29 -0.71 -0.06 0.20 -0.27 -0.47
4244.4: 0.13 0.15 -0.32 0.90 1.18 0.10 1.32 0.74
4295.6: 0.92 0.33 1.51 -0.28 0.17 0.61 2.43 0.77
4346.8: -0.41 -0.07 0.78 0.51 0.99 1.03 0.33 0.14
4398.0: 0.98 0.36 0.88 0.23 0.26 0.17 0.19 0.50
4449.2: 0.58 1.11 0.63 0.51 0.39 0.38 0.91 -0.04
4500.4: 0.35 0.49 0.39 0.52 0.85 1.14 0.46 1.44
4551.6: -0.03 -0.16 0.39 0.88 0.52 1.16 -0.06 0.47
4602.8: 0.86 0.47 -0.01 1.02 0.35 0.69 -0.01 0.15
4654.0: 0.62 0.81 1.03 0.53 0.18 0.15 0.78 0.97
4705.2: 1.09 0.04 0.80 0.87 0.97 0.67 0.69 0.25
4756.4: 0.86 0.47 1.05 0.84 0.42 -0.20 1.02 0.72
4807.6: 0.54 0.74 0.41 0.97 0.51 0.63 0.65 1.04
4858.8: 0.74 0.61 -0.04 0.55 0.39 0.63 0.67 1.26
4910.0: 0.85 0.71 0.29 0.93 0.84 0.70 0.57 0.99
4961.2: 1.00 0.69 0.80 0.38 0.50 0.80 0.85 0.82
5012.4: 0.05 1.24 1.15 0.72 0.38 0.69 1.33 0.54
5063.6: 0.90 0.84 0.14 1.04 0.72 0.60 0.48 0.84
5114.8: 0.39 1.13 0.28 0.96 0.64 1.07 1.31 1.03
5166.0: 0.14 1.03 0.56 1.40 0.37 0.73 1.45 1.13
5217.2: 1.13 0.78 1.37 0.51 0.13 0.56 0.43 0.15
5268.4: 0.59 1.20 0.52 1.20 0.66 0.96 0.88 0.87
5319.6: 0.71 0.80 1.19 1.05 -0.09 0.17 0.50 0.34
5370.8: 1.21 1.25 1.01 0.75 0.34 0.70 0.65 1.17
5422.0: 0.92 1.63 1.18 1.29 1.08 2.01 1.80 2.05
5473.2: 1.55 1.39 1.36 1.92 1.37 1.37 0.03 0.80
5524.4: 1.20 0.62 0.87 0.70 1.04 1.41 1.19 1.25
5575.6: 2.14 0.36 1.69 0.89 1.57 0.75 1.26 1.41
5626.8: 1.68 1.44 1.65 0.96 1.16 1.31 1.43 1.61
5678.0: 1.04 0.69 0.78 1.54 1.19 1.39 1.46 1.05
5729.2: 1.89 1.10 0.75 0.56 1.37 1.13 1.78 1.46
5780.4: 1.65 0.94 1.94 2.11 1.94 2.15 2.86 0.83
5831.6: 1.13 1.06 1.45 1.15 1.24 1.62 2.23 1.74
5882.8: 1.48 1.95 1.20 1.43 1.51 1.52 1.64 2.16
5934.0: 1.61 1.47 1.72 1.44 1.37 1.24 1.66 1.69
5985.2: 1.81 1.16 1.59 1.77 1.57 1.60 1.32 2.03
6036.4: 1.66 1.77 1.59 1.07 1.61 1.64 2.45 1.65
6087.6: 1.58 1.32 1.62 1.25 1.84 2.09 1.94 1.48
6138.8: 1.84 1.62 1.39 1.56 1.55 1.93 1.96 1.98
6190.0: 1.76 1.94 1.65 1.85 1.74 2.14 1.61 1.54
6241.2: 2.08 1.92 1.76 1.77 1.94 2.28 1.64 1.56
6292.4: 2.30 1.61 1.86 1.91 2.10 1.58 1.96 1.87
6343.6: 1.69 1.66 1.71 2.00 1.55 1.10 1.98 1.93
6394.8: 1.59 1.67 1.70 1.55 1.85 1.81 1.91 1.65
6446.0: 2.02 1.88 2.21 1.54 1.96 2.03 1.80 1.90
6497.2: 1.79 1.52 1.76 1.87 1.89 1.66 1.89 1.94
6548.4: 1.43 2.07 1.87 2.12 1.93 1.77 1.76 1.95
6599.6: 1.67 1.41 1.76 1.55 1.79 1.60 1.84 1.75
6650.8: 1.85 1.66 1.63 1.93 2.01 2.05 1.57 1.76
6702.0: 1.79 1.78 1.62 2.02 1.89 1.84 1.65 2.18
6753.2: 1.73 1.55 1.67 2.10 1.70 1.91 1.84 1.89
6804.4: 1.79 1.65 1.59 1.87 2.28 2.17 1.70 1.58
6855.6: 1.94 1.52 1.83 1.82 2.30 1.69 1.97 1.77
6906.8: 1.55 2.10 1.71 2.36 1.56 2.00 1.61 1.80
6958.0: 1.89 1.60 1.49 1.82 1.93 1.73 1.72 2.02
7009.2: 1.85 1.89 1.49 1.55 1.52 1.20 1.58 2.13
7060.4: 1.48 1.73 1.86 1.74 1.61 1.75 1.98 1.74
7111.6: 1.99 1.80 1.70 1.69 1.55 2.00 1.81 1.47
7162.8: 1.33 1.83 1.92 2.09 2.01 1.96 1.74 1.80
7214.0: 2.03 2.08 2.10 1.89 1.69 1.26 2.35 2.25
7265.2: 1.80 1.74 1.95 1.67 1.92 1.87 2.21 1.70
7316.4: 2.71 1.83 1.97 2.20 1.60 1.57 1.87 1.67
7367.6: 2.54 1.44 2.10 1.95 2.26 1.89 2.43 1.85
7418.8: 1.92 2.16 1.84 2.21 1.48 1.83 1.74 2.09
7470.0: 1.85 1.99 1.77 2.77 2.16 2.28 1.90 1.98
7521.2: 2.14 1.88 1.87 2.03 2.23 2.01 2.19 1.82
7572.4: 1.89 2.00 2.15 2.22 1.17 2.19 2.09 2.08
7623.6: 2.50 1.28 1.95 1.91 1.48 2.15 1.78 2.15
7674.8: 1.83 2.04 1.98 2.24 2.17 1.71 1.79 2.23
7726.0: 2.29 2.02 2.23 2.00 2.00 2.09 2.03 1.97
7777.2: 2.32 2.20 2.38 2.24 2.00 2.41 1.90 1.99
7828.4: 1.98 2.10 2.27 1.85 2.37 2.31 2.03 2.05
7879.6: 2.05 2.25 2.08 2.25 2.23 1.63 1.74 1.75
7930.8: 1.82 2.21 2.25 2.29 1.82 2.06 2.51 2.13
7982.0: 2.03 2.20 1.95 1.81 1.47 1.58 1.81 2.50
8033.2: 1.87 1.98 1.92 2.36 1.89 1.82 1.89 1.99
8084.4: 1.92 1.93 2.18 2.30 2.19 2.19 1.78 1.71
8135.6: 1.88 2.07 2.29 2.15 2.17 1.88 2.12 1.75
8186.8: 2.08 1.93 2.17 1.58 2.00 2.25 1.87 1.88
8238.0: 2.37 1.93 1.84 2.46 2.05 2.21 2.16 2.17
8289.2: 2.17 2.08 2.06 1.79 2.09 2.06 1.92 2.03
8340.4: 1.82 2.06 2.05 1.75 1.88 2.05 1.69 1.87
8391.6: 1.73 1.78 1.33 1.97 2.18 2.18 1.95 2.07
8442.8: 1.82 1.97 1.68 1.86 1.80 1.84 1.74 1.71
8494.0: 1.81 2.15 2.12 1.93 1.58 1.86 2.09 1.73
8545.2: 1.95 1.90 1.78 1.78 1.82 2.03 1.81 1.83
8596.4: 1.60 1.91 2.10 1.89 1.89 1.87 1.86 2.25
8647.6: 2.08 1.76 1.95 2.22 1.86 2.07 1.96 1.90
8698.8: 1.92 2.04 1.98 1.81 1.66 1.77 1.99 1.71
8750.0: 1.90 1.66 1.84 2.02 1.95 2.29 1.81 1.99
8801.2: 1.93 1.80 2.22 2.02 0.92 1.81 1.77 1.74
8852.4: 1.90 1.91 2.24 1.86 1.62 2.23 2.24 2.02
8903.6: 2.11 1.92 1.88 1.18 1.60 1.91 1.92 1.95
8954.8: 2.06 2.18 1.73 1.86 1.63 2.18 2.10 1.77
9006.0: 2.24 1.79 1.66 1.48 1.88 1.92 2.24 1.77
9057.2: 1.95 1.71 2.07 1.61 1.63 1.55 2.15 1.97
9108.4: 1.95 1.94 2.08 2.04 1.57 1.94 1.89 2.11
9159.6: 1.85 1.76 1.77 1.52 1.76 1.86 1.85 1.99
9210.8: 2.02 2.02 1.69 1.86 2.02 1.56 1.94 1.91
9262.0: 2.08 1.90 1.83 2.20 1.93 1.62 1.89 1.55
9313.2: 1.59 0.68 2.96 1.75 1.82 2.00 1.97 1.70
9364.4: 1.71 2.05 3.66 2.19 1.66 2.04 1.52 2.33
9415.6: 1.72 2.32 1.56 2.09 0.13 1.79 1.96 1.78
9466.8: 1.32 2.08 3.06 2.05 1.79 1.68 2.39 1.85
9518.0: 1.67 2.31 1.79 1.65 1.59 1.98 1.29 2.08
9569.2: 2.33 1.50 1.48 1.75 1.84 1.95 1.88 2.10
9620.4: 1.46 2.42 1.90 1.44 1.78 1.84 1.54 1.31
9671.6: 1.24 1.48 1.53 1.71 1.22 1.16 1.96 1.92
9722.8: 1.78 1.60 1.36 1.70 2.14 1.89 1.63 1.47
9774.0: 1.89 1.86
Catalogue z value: 0.36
